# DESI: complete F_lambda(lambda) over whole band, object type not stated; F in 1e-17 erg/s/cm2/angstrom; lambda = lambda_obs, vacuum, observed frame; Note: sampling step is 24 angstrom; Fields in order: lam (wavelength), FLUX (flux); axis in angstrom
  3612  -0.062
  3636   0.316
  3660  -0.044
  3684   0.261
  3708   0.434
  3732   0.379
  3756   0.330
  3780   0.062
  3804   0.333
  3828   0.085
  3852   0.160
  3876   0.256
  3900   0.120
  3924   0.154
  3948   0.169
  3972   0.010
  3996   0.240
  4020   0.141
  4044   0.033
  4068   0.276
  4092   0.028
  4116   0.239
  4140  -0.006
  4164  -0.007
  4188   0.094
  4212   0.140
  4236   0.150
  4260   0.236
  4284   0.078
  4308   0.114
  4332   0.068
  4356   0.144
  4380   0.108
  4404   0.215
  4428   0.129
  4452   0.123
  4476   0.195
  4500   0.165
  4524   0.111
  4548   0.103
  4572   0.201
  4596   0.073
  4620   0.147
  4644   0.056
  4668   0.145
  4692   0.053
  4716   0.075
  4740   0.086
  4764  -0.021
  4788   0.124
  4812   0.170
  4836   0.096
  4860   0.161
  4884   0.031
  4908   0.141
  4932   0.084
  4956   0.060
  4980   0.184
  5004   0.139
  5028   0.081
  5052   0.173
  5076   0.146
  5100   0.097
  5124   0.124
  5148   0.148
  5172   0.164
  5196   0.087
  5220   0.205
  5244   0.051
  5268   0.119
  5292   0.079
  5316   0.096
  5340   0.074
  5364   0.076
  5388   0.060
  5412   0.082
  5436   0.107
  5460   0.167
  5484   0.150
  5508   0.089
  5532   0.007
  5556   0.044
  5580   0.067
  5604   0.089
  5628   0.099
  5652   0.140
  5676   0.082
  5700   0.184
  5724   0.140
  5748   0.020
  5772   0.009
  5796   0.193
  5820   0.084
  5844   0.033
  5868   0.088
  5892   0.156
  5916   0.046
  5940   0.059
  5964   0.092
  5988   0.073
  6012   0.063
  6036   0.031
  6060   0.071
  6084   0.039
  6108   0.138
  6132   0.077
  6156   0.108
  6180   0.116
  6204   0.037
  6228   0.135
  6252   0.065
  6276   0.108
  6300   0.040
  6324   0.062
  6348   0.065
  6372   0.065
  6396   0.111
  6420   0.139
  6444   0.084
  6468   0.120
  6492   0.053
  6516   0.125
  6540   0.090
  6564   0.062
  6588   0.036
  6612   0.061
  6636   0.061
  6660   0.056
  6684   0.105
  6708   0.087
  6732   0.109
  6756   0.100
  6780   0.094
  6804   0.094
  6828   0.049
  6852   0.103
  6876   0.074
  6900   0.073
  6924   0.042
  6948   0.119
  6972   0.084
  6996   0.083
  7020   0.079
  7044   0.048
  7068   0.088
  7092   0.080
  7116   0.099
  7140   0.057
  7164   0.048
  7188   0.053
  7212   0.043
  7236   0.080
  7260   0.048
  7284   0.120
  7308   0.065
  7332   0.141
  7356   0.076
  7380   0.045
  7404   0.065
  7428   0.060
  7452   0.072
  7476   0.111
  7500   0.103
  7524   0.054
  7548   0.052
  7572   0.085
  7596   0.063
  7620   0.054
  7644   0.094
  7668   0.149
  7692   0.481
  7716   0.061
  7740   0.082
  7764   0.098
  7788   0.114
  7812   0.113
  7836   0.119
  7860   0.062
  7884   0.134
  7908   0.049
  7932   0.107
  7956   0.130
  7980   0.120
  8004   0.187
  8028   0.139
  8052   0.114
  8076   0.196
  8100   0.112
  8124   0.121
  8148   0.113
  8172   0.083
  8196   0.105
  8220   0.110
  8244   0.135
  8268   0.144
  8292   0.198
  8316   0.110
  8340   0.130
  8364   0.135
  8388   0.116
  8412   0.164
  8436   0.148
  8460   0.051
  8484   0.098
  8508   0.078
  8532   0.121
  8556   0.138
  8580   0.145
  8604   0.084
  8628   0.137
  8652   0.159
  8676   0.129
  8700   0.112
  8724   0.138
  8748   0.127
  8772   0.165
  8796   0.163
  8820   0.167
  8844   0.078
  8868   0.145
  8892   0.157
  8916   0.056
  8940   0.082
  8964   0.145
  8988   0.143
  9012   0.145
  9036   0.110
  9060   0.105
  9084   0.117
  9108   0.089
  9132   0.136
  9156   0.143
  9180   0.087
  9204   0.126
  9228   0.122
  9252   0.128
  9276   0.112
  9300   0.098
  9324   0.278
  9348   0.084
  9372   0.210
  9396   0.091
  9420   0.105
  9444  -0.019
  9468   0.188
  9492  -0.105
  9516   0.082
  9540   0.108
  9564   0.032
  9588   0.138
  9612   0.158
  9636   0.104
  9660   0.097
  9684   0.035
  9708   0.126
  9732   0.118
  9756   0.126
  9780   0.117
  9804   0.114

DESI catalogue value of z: 1.063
